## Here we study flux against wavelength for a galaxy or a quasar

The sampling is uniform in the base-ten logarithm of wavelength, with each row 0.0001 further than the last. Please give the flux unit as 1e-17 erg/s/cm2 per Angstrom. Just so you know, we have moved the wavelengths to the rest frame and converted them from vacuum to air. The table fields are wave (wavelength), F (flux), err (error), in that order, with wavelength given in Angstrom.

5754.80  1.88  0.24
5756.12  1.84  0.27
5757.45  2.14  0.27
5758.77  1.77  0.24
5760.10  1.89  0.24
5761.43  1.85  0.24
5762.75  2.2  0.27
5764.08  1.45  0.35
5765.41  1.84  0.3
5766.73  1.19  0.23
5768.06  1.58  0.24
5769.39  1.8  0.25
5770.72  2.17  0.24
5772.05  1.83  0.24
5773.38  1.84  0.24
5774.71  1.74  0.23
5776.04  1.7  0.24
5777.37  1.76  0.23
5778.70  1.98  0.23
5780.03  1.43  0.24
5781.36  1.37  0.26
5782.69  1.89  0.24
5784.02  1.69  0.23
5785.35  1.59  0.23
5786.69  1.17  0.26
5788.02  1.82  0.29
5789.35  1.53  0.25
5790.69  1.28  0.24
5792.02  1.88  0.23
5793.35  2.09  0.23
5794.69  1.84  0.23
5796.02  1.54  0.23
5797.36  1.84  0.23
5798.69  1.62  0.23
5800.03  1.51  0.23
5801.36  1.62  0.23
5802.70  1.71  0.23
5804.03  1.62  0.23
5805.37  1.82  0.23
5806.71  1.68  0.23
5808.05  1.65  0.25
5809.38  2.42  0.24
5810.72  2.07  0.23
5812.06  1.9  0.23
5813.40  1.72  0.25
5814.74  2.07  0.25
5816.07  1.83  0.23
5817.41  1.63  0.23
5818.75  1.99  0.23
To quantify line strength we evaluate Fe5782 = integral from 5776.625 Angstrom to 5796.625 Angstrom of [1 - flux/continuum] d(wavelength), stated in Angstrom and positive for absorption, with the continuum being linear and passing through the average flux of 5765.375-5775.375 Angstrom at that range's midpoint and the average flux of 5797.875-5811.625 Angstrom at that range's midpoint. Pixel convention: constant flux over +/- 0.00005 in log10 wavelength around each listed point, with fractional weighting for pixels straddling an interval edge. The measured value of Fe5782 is 1.1 Angstrom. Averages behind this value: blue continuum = 1.74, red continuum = 1.78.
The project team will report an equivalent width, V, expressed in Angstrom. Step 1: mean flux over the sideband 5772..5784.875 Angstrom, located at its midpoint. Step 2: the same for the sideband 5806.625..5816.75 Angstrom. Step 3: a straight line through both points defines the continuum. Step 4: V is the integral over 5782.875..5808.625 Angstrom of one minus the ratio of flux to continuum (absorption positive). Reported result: 2.3 Angstrom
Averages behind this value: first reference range 1.72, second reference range 1.93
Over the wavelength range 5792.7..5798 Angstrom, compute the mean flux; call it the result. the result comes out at 1.82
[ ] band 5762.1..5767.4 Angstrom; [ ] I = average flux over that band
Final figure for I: 1.67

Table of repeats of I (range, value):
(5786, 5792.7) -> 1.54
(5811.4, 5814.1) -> 1.81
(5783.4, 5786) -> 1.64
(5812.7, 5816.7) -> 1.88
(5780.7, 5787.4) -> 1.54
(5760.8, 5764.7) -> 1.84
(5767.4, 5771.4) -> 1.85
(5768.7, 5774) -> 1.91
